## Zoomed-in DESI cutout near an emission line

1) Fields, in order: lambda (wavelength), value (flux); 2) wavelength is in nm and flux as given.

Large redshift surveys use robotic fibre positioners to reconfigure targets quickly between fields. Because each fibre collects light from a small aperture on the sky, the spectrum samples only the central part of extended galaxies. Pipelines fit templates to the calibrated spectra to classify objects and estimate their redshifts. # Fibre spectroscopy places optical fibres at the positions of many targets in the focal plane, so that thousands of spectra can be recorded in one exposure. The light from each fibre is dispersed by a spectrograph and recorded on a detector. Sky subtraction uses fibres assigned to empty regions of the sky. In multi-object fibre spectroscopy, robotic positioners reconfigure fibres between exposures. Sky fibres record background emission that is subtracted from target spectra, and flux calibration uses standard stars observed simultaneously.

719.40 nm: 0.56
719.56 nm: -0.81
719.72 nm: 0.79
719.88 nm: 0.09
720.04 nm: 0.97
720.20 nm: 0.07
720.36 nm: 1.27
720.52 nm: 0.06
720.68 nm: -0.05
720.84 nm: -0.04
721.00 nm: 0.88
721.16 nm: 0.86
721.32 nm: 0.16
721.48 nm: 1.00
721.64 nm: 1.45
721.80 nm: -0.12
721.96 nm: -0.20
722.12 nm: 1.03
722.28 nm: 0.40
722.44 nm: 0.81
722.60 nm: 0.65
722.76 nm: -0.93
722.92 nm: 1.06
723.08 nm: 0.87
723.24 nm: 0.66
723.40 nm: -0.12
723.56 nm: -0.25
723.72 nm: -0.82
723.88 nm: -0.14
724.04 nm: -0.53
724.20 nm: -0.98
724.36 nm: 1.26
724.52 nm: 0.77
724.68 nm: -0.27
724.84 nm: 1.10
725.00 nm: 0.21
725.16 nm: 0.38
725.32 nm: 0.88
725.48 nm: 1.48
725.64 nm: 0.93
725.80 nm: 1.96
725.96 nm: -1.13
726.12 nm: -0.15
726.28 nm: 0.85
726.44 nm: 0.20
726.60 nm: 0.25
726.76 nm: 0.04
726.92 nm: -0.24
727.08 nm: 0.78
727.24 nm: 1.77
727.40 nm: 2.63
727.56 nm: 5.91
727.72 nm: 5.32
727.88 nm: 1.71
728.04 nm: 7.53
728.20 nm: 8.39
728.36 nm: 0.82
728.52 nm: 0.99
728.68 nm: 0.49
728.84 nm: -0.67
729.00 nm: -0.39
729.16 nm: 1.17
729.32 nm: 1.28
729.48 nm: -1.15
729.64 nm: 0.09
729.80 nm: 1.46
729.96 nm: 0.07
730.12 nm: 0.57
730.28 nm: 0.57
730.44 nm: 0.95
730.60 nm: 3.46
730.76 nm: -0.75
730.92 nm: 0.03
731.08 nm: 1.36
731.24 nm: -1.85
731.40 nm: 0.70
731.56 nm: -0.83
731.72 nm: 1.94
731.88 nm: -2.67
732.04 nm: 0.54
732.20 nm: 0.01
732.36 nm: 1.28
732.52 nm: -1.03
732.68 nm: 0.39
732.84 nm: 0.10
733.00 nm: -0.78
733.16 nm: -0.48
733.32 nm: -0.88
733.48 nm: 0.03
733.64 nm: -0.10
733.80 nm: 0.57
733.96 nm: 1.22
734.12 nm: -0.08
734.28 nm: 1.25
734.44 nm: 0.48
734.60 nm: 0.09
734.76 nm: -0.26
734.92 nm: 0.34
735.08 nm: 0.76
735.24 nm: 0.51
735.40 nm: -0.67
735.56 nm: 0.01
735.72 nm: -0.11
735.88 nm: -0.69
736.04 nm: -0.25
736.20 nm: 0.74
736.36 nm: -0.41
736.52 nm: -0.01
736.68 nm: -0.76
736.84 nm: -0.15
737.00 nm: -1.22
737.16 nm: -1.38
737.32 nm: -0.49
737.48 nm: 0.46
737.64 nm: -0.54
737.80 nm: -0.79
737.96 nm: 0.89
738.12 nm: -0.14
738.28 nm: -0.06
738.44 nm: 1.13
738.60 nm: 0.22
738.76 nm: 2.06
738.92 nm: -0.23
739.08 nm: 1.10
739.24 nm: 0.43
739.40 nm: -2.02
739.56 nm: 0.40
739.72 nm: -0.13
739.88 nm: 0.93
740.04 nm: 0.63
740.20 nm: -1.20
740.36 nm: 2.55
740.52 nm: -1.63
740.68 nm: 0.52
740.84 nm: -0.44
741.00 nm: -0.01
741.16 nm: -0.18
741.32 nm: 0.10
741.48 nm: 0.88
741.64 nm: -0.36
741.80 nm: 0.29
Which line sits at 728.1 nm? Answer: [O II] 3727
